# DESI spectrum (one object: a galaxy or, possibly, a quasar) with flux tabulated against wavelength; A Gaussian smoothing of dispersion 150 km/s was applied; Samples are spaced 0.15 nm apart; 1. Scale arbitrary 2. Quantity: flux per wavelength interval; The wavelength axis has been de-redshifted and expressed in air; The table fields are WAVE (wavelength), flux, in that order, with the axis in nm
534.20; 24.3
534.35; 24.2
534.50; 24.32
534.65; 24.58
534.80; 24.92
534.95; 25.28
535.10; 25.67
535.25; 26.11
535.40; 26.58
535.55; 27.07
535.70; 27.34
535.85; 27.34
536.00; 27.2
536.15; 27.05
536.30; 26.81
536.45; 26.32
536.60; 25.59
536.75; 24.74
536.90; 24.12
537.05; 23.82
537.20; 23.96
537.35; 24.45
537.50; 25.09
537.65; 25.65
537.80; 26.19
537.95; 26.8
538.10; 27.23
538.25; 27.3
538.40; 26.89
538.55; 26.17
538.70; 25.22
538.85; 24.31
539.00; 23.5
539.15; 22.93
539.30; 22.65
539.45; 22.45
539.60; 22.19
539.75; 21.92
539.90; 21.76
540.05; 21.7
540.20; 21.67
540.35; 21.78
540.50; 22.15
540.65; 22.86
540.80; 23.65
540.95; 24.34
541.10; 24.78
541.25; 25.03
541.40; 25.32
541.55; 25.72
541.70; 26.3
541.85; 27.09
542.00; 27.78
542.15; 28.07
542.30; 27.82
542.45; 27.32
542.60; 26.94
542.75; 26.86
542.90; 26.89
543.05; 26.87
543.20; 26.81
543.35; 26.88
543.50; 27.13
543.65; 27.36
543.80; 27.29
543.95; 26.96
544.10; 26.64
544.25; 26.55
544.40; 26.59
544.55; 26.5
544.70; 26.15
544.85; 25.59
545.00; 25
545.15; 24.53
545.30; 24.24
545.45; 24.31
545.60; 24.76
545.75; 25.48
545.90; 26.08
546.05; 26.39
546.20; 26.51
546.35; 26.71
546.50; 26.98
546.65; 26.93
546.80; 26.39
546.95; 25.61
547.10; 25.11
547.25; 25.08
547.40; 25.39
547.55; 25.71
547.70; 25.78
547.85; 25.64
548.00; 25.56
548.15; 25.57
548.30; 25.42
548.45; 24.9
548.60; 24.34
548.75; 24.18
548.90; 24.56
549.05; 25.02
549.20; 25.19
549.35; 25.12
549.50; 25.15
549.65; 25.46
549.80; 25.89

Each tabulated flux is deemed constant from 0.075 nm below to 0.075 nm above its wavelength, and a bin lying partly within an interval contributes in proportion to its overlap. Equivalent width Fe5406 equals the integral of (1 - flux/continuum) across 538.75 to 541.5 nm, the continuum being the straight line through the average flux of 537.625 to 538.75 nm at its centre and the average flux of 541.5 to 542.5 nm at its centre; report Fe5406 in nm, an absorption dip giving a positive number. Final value 0.38 nm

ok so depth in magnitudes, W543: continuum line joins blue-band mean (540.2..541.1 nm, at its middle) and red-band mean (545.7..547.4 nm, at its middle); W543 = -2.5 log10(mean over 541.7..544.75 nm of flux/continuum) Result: -0.11 mag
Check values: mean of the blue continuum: 23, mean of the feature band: 27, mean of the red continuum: 26.1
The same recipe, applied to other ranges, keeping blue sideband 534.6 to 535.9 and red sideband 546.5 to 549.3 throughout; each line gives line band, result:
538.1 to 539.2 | 0.02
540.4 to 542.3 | 0.02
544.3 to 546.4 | 0.00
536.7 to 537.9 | 0.05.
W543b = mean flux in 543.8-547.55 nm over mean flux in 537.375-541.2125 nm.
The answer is 1.08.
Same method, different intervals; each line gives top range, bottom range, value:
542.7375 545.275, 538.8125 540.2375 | 1.18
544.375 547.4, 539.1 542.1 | 1.08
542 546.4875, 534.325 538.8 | 1.02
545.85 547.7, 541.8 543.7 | 0.96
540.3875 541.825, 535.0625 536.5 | 0.91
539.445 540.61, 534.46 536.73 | 0.84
